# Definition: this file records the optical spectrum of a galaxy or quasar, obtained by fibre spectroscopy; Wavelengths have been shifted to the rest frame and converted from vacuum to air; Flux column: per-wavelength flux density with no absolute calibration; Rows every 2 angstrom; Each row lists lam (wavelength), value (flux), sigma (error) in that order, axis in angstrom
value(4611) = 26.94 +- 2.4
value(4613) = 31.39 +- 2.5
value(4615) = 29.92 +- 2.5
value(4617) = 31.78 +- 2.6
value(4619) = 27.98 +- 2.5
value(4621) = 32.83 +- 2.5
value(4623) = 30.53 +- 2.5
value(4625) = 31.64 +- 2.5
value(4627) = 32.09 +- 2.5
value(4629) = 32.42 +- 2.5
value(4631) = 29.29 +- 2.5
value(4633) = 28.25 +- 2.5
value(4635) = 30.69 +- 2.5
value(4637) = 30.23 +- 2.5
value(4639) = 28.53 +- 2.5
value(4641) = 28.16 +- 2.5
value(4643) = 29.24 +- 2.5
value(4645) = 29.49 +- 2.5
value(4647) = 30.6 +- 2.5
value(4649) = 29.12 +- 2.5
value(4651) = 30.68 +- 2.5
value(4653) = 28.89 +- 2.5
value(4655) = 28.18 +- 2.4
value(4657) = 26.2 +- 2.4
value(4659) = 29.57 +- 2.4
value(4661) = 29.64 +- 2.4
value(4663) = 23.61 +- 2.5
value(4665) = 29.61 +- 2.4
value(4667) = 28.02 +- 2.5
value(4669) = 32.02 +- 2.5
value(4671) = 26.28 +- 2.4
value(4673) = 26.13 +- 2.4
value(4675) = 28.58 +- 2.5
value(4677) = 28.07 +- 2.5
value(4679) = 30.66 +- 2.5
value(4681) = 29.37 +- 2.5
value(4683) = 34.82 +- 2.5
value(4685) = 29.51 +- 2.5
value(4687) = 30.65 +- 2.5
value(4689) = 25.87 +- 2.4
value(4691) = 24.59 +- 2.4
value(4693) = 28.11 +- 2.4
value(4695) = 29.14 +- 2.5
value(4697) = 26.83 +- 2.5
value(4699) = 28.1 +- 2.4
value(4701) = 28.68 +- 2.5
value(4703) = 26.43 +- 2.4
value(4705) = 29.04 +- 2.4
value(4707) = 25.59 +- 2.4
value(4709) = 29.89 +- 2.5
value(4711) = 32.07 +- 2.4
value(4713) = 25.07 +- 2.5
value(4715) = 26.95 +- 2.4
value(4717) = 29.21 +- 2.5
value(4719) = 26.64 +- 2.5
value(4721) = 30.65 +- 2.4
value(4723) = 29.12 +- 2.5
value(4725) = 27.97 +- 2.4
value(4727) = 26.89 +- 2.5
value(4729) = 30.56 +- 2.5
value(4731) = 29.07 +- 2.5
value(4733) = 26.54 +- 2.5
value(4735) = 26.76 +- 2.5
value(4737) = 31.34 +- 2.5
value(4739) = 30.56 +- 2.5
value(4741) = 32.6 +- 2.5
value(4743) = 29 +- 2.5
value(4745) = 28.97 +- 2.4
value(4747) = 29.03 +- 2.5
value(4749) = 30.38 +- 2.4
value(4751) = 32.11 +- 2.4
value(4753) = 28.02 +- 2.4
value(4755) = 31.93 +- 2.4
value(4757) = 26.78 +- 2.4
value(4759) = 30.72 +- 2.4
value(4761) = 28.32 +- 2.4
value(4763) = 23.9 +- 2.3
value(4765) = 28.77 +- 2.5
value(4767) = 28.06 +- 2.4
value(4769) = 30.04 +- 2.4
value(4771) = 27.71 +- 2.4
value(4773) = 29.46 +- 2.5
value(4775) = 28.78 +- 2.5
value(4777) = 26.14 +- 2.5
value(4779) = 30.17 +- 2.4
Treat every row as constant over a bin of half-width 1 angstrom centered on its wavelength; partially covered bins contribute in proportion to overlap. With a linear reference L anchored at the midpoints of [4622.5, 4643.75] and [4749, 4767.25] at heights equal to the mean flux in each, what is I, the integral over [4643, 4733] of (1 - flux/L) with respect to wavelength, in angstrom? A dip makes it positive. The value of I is 3.1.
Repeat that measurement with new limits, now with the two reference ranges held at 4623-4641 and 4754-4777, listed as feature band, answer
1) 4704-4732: 0.6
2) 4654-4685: 1.1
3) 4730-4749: -0.4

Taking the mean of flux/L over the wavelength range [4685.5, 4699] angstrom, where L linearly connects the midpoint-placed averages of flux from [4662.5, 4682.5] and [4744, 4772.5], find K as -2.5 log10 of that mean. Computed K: 0.04 mag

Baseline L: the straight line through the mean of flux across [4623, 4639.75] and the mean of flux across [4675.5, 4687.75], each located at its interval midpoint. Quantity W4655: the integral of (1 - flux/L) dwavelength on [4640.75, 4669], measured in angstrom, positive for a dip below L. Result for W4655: 1.5 angstrom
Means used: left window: 30.4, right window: 30.4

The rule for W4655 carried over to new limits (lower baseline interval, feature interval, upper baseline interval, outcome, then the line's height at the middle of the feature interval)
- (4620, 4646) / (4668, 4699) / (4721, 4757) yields 1.22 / 29.9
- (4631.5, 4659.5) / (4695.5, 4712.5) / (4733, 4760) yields 0.71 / 29.5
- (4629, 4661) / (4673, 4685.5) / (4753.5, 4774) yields -0.35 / 29.1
